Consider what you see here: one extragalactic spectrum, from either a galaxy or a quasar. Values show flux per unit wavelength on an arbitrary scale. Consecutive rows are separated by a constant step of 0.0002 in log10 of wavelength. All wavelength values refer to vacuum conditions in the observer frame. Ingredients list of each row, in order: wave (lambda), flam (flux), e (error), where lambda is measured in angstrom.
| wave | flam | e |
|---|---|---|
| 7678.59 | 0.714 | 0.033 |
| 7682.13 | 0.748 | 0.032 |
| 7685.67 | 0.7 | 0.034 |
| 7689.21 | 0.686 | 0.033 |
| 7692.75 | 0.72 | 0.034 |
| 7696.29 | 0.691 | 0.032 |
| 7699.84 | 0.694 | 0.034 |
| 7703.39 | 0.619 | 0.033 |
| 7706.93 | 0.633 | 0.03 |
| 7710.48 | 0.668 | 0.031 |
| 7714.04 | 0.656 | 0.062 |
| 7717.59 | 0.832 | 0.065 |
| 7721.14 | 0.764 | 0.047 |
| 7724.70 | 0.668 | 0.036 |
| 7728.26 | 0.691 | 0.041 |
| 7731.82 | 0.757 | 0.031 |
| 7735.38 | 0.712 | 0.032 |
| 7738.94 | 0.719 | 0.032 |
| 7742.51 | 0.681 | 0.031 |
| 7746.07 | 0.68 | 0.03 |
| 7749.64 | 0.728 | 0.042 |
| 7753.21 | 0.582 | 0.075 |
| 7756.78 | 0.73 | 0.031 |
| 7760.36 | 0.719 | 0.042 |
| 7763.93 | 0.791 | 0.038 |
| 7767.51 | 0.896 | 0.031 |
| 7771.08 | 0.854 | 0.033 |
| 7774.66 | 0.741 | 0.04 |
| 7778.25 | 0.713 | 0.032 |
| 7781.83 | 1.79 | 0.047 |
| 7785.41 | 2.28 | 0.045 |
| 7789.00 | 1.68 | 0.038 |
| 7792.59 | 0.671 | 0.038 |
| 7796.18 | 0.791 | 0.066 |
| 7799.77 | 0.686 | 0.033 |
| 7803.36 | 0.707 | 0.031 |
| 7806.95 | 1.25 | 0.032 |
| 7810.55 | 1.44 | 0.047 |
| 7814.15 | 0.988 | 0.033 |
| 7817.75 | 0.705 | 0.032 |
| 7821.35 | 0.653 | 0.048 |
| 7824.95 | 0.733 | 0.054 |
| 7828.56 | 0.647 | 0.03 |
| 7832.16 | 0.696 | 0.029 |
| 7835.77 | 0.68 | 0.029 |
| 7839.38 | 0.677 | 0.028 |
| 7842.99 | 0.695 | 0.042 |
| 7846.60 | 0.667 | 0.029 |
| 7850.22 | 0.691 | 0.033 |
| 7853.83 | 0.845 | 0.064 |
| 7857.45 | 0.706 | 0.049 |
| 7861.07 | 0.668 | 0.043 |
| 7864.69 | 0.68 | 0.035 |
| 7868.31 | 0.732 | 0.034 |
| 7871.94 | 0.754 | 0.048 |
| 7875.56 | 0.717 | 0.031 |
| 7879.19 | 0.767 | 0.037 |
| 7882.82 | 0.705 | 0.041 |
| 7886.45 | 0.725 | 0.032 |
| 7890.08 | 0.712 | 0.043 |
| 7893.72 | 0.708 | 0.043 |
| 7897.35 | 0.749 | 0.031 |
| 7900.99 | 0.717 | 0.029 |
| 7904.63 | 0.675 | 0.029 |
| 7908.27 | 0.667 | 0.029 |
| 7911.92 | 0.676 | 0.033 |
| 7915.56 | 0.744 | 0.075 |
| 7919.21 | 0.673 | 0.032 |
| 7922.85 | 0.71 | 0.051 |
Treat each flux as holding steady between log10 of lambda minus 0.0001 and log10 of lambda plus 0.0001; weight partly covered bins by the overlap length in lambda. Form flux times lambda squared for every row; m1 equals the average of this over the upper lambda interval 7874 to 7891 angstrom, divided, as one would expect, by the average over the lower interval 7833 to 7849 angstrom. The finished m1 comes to 1.08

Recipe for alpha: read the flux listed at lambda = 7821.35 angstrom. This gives 0.653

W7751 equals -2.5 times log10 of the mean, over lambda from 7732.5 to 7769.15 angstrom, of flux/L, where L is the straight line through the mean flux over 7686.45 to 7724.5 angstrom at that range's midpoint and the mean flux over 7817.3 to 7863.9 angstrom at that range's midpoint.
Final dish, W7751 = -0.04 mag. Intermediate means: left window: 0.695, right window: 0.697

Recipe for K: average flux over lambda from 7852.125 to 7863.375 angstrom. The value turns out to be 0.736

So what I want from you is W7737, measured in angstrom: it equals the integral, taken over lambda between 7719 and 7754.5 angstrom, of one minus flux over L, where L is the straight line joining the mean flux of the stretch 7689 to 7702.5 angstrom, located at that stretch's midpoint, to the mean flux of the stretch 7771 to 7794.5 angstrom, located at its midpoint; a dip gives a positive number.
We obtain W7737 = 9.6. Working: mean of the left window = 0.694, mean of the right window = 1.27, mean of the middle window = 0.701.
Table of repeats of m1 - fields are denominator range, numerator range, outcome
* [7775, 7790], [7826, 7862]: 0.46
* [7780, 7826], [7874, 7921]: 0.66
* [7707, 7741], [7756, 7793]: 1.57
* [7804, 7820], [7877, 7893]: 0.70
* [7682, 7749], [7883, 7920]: 1.06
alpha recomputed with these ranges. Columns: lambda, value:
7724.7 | 0.668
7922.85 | 0.71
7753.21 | 0.582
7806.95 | 1.25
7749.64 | 0.728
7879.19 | 0.767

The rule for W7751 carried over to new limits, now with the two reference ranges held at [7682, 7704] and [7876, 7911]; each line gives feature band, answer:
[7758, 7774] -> -0.153 mag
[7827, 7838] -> 0.050 mag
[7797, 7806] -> -0.082 mag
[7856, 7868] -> 0.031 mag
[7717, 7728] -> -0.062 mag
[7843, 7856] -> -0.029 mag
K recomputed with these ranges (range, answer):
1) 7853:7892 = 0.725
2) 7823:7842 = 0.687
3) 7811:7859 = 0.742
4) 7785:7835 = 0.952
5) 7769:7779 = 0.779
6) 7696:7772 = 0.716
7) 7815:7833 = 0.702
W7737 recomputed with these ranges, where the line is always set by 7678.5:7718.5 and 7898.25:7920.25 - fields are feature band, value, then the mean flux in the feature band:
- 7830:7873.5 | -0.78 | 0.707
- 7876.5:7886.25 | -0.53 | 0.732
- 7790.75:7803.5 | -0.44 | 0.718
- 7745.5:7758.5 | 0.26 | 0.68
